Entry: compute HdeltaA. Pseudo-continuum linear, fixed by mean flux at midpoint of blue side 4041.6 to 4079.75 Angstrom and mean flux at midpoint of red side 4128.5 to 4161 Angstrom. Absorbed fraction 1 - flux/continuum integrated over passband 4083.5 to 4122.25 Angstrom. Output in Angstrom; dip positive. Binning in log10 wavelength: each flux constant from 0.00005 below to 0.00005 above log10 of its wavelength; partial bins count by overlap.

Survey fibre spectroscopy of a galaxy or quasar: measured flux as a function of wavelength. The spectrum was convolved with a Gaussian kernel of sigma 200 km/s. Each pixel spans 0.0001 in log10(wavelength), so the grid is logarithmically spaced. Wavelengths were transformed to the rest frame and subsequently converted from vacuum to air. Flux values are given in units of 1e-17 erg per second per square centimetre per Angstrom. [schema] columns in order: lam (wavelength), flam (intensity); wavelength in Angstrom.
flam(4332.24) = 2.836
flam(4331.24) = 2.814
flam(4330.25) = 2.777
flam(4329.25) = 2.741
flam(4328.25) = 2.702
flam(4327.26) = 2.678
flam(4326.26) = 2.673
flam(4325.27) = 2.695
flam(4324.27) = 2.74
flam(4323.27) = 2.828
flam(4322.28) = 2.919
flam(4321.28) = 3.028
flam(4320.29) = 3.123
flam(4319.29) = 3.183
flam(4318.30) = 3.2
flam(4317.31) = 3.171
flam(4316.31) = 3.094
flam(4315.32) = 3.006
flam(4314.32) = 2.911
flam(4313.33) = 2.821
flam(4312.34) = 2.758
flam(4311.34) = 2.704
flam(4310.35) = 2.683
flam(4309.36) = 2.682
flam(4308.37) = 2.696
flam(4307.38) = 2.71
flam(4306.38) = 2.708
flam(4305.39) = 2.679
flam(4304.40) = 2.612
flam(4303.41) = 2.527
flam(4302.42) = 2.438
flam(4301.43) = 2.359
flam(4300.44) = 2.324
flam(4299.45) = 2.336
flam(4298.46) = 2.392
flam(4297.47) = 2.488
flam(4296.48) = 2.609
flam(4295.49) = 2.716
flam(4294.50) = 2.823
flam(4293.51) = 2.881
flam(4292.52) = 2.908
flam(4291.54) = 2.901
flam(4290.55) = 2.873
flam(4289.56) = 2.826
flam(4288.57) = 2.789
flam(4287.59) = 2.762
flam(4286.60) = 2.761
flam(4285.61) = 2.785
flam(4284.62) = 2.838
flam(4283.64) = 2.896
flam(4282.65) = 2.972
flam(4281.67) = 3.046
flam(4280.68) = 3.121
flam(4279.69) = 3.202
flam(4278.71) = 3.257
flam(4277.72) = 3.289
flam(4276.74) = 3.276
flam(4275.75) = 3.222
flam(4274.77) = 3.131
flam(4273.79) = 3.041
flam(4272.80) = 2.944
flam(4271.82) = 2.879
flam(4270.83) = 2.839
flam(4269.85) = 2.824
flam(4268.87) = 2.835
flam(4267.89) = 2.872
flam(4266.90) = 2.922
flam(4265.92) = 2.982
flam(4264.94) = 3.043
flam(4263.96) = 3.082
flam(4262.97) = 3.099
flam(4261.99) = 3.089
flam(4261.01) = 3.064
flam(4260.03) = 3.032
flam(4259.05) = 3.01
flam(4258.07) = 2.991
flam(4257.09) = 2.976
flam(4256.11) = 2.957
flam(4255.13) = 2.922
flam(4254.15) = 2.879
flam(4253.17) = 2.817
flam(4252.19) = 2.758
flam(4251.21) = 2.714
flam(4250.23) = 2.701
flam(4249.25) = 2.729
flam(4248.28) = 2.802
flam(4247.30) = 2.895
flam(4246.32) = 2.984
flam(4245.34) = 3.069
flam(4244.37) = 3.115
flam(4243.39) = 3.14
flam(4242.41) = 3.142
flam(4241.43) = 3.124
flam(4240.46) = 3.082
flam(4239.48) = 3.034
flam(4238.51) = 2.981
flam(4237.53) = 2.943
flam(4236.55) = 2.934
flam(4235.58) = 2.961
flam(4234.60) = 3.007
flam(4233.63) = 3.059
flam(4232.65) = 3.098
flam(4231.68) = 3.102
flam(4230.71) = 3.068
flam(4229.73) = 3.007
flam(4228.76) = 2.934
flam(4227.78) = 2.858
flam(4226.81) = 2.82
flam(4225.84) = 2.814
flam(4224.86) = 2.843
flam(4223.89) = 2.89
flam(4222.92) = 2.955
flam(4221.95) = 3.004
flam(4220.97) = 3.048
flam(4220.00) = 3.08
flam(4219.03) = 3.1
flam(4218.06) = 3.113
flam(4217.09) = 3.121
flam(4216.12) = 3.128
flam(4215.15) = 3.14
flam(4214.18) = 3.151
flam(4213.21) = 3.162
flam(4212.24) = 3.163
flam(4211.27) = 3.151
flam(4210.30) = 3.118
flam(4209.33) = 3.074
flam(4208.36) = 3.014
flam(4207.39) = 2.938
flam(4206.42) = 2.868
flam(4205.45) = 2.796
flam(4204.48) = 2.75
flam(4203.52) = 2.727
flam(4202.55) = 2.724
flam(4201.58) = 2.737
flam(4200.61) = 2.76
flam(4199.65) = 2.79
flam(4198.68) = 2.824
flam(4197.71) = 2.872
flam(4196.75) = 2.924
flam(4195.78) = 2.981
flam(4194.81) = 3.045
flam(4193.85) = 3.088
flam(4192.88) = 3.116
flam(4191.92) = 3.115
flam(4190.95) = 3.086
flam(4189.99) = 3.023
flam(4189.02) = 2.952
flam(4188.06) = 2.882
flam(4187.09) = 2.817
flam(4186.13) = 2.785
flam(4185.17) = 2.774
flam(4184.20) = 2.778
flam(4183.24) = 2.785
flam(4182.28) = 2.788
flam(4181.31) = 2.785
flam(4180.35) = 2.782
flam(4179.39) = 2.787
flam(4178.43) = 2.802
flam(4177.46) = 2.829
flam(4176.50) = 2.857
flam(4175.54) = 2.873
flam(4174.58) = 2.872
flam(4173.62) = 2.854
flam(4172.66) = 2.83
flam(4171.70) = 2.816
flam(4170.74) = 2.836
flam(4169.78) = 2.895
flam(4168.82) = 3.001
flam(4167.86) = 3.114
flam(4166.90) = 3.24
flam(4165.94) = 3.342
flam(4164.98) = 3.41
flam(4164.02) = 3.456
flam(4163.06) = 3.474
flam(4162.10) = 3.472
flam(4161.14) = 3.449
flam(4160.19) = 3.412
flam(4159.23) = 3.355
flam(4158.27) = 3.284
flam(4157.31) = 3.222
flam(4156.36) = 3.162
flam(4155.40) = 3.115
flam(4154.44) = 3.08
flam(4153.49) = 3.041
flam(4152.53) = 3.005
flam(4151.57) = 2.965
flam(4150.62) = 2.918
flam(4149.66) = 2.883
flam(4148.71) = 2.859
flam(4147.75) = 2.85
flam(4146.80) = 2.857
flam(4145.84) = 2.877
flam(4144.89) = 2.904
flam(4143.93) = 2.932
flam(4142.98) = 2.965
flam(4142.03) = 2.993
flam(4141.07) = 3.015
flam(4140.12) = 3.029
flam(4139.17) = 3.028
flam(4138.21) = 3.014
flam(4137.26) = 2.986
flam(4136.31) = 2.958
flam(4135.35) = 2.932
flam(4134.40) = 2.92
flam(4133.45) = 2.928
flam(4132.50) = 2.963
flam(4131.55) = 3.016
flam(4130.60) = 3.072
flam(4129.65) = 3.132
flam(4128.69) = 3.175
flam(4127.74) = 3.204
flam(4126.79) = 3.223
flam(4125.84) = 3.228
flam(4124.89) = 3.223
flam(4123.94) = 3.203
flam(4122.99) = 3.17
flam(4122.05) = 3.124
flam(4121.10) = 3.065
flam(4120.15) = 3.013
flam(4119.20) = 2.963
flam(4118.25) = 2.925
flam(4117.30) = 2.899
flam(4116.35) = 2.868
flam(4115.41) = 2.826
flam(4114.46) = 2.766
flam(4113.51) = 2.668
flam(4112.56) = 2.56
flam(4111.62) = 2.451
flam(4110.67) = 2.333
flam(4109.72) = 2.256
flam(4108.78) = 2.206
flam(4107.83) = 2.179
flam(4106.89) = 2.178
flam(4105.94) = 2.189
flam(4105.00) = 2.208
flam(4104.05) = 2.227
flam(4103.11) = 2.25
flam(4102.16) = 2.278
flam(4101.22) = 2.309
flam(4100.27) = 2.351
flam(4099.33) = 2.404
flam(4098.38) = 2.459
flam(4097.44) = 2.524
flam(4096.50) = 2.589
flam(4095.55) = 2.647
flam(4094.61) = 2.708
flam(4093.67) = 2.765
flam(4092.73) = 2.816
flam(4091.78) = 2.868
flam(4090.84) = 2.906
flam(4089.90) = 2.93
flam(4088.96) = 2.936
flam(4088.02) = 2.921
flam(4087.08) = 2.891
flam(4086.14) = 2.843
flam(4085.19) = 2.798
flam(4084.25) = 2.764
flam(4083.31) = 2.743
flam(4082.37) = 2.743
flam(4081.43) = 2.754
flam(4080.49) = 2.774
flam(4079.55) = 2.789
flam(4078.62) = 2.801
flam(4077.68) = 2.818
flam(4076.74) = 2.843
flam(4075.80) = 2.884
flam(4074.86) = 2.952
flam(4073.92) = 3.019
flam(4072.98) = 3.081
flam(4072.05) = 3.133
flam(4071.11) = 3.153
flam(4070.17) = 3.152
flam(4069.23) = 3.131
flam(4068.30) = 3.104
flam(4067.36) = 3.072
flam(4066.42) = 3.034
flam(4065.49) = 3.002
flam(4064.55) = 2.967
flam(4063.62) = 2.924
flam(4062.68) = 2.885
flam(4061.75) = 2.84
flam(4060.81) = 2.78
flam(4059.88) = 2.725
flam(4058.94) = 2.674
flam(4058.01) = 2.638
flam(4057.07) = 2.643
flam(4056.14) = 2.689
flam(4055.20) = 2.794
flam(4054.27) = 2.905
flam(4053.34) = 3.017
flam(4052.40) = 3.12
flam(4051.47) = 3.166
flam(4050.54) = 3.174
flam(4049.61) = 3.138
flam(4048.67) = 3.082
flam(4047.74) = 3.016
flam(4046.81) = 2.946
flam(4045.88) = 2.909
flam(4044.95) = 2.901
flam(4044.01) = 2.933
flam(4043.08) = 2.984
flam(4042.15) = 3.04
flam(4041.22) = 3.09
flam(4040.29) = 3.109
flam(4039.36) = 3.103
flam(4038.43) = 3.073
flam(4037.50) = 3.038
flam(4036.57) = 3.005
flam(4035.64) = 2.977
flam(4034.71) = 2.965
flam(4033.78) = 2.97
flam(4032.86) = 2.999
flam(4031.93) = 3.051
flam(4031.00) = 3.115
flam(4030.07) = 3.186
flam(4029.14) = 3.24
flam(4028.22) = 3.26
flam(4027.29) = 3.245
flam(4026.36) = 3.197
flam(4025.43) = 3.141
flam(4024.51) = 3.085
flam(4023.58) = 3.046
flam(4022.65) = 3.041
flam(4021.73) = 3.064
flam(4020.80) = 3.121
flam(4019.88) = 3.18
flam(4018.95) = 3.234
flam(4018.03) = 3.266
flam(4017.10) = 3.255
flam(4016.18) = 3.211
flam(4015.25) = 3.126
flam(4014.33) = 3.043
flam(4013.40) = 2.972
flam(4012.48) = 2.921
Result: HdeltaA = 4.7 Angstrom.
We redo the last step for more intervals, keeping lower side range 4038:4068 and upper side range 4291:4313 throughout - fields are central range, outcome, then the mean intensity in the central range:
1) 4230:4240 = -1.1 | 3.02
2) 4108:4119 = 1.0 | 2.61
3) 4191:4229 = -3.0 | 2.97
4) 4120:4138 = -1.4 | 3.08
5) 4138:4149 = -0.4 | 2.94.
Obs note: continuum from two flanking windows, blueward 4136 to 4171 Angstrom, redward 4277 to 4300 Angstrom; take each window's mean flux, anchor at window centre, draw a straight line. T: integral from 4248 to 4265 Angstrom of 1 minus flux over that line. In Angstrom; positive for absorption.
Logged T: -0.1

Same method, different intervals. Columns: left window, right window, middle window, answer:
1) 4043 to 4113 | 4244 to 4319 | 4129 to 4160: -2.36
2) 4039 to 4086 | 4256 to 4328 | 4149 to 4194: -1.88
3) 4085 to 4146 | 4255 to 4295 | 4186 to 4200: -0.39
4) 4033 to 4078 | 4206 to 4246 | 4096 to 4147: 3.70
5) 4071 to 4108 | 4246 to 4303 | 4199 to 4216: -0.85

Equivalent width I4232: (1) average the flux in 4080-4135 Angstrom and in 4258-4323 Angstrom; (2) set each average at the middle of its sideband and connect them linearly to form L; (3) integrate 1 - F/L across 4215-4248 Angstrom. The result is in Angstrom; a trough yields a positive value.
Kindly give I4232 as -2.1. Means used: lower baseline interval 2.75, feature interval 3.01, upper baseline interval 2.88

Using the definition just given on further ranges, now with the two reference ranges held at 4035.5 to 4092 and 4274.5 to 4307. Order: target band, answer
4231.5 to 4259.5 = -1.27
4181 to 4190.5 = 0.09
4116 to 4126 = -0.54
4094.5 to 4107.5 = 2.44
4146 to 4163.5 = -1.48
